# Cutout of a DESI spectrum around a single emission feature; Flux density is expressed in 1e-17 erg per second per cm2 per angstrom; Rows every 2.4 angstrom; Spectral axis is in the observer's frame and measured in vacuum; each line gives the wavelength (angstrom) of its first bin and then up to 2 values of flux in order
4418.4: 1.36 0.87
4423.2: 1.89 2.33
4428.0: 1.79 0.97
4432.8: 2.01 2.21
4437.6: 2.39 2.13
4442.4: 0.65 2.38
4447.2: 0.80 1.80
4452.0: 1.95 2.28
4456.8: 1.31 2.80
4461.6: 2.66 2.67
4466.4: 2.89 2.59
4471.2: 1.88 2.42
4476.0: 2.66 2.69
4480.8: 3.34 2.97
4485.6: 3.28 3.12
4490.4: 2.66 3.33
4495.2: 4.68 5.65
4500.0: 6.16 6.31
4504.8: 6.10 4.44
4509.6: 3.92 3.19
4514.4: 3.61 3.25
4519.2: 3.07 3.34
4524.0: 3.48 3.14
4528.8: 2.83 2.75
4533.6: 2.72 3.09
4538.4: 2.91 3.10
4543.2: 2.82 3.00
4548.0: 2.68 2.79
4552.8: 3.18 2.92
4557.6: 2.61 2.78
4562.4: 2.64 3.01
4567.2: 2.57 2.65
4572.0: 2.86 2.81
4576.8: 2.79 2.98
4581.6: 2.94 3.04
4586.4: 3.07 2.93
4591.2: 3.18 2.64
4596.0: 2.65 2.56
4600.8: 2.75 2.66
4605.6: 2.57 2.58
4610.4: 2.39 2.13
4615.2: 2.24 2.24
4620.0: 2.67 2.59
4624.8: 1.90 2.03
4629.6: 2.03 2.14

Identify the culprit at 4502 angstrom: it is Ly-alpha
